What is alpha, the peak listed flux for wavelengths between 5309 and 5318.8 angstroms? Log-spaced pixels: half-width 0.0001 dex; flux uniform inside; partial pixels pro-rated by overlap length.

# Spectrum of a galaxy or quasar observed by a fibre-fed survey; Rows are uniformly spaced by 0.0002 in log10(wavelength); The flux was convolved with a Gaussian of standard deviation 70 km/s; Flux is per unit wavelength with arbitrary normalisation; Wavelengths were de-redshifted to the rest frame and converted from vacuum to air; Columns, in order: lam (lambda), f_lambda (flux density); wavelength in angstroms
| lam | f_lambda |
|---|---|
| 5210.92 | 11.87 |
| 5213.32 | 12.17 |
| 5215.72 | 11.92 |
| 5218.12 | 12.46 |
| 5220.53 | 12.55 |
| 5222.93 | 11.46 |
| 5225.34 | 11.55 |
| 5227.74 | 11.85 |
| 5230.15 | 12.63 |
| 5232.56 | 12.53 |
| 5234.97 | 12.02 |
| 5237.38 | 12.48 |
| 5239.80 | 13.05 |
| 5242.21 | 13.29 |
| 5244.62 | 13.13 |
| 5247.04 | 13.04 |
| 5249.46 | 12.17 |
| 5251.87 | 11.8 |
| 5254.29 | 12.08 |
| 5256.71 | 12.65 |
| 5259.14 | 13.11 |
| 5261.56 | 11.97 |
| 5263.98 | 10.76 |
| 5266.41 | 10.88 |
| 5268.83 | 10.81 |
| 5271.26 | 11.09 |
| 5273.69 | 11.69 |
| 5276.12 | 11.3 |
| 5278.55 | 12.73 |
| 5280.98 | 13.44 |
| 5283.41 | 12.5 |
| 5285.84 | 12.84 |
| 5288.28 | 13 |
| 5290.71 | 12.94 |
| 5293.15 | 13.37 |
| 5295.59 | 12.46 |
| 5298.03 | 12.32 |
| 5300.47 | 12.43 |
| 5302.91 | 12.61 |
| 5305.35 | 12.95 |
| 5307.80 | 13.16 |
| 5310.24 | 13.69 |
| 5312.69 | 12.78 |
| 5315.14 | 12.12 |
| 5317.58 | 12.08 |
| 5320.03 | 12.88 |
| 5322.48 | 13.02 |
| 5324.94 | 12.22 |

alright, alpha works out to 13.69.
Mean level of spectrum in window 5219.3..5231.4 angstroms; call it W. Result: 12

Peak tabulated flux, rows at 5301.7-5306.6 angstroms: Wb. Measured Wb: 12.95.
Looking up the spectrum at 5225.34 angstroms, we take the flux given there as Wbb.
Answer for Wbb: 11.55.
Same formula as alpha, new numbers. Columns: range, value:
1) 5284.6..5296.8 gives 13.37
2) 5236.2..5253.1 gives 13.29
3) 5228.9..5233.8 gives 12.63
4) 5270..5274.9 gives 11.69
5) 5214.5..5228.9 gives 12.55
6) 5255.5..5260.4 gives 13.11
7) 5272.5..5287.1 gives 13.44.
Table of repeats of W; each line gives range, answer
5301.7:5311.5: 13.1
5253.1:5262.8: 12.4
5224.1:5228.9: 11.7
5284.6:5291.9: 12.9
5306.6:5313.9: 13.2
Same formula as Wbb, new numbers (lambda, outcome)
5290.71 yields 12.94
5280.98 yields 13.44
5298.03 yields 12.32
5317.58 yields 12.08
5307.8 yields 13.16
